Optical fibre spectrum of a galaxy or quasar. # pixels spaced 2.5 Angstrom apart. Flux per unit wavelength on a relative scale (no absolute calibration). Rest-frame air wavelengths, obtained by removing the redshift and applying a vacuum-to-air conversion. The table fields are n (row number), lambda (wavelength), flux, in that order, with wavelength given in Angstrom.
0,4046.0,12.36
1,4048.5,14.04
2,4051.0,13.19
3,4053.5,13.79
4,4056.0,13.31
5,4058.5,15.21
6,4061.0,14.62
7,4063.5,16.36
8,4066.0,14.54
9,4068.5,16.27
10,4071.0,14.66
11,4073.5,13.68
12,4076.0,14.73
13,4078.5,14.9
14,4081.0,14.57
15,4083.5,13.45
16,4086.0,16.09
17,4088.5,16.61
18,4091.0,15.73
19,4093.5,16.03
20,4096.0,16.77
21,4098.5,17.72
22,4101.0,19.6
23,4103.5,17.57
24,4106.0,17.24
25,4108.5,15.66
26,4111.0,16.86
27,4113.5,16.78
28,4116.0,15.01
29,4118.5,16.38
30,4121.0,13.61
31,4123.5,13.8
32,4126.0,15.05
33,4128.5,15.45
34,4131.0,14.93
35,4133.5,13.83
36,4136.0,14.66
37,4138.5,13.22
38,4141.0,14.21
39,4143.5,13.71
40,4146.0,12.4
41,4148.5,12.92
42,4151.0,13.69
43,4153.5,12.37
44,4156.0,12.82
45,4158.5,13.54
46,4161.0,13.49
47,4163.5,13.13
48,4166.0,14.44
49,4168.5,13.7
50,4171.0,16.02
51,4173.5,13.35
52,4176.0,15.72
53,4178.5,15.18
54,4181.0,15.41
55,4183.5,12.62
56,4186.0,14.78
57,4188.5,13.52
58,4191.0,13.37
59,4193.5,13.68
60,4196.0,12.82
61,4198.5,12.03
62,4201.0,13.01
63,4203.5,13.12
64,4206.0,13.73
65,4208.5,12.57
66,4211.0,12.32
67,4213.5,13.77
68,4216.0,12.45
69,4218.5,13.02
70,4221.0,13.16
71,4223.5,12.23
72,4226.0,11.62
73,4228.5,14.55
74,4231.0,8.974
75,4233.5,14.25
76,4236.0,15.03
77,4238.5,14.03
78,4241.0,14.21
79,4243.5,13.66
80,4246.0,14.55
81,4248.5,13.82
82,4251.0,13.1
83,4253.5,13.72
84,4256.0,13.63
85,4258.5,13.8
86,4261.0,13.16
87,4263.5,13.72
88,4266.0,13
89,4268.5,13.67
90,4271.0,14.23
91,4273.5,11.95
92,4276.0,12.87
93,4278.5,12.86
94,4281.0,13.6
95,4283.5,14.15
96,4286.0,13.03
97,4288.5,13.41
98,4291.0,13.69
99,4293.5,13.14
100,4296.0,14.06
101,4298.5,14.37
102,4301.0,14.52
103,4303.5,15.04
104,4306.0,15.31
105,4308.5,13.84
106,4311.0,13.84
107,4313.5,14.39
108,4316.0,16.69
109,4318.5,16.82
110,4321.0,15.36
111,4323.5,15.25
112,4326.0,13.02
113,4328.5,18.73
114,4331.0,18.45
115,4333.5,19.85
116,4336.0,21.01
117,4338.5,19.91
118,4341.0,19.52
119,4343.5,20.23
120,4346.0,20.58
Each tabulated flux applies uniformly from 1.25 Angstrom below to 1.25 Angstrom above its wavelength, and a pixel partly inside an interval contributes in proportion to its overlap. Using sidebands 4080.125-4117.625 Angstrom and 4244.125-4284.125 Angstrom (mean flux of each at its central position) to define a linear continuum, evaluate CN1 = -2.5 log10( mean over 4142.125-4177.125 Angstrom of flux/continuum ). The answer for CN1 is 0.12 mag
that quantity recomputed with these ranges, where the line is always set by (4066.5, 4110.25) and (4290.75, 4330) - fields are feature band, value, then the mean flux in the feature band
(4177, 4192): 0.097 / 14.2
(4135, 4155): 0.173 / 13.4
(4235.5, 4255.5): 0.094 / 14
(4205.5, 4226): 0.198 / 12.8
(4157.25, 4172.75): 0.115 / 14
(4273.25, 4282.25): 0.168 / 12.9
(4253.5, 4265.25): 0.121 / 13.6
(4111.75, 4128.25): 0.044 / 15.2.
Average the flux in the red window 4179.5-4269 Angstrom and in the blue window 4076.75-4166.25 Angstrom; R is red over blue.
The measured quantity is 0.89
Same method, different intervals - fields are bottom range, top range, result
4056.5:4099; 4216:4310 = 0.88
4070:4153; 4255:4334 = 0.95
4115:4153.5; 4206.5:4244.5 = 0.92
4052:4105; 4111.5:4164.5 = 0.91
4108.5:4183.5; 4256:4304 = 0.95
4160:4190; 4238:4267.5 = 0.96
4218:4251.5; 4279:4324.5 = 1.08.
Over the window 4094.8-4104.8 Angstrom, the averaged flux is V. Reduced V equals 17.9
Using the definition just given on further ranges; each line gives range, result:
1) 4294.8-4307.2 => 14.7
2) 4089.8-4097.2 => 16.2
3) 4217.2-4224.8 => 12.8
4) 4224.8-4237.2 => 12.9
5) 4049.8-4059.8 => 13.9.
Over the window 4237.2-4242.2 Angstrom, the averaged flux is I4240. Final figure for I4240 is 14.1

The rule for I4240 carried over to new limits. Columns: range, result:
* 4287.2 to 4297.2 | 13.6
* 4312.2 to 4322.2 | 15.8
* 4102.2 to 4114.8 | 16.8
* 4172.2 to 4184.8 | 14.5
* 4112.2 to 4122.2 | 15.5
